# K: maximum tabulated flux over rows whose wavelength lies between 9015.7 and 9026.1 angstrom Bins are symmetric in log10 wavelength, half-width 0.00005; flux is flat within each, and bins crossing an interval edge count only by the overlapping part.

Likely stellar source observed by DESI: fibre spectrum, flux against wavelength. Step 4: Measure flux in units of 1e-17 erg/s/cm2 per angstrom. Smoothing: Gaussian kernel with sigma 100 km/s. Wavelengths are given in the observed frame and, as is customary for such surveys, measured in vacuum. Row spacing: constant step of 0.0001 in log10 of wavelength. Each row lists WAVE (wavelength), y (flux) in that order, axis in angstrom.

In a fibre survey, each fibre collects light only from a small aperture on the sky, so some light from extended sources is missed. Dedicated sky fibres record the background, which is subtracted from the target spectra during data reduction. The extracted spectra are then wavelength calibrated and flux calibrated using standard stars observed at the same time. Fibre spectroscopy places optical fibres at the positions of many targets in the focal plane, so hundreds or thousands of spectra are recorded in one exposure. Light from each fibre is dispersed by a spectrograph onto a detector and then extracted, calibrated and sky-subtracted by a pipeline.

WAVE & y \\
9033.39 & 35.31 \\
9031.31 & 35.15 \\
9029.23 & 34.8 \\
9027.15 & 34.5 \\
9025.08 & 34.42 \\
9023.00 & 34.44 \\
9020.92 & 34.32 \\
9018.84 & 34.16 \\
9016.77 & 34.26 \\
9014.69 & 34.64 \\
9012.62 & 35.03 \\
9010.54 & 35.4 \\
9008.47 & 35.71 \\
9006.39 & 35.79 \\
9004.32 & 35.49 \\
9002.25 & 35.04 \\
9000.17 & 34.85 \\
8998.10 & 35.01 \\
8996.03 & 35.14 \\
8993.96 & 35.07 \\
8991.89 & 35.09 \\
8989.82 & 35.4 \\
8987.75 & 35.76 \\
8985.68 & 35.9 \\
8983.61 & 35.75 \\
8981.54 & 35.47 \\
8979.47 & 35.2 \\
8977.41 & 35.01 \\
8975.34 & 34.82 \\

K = 34.44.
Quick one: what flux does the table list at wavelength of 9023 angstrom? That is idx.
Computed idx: 34.44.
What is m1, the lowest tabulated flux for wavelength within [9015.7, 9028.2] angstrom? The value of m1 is 34.16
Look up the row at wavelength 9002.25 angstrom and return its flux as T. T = 35.04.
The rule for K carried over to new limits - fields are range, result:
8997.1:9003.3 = 35.04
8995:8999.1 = 35.14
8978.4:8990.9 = 35.9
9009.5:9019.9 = 35.4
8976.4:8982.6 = 35.47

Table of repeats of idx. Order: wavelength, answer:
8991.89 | 35.09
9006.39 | 35.79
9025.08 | 34.42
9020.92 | 34.32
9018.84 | 34.16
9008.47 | 35.71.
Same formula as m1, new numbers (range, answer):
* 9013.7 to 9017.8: 34.26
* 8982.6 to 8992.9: 35.09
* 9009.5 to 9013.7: 35.03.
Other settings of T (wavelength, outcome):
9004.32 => 35.49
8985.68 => 35.9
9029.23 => 34.8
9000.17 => 34.85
